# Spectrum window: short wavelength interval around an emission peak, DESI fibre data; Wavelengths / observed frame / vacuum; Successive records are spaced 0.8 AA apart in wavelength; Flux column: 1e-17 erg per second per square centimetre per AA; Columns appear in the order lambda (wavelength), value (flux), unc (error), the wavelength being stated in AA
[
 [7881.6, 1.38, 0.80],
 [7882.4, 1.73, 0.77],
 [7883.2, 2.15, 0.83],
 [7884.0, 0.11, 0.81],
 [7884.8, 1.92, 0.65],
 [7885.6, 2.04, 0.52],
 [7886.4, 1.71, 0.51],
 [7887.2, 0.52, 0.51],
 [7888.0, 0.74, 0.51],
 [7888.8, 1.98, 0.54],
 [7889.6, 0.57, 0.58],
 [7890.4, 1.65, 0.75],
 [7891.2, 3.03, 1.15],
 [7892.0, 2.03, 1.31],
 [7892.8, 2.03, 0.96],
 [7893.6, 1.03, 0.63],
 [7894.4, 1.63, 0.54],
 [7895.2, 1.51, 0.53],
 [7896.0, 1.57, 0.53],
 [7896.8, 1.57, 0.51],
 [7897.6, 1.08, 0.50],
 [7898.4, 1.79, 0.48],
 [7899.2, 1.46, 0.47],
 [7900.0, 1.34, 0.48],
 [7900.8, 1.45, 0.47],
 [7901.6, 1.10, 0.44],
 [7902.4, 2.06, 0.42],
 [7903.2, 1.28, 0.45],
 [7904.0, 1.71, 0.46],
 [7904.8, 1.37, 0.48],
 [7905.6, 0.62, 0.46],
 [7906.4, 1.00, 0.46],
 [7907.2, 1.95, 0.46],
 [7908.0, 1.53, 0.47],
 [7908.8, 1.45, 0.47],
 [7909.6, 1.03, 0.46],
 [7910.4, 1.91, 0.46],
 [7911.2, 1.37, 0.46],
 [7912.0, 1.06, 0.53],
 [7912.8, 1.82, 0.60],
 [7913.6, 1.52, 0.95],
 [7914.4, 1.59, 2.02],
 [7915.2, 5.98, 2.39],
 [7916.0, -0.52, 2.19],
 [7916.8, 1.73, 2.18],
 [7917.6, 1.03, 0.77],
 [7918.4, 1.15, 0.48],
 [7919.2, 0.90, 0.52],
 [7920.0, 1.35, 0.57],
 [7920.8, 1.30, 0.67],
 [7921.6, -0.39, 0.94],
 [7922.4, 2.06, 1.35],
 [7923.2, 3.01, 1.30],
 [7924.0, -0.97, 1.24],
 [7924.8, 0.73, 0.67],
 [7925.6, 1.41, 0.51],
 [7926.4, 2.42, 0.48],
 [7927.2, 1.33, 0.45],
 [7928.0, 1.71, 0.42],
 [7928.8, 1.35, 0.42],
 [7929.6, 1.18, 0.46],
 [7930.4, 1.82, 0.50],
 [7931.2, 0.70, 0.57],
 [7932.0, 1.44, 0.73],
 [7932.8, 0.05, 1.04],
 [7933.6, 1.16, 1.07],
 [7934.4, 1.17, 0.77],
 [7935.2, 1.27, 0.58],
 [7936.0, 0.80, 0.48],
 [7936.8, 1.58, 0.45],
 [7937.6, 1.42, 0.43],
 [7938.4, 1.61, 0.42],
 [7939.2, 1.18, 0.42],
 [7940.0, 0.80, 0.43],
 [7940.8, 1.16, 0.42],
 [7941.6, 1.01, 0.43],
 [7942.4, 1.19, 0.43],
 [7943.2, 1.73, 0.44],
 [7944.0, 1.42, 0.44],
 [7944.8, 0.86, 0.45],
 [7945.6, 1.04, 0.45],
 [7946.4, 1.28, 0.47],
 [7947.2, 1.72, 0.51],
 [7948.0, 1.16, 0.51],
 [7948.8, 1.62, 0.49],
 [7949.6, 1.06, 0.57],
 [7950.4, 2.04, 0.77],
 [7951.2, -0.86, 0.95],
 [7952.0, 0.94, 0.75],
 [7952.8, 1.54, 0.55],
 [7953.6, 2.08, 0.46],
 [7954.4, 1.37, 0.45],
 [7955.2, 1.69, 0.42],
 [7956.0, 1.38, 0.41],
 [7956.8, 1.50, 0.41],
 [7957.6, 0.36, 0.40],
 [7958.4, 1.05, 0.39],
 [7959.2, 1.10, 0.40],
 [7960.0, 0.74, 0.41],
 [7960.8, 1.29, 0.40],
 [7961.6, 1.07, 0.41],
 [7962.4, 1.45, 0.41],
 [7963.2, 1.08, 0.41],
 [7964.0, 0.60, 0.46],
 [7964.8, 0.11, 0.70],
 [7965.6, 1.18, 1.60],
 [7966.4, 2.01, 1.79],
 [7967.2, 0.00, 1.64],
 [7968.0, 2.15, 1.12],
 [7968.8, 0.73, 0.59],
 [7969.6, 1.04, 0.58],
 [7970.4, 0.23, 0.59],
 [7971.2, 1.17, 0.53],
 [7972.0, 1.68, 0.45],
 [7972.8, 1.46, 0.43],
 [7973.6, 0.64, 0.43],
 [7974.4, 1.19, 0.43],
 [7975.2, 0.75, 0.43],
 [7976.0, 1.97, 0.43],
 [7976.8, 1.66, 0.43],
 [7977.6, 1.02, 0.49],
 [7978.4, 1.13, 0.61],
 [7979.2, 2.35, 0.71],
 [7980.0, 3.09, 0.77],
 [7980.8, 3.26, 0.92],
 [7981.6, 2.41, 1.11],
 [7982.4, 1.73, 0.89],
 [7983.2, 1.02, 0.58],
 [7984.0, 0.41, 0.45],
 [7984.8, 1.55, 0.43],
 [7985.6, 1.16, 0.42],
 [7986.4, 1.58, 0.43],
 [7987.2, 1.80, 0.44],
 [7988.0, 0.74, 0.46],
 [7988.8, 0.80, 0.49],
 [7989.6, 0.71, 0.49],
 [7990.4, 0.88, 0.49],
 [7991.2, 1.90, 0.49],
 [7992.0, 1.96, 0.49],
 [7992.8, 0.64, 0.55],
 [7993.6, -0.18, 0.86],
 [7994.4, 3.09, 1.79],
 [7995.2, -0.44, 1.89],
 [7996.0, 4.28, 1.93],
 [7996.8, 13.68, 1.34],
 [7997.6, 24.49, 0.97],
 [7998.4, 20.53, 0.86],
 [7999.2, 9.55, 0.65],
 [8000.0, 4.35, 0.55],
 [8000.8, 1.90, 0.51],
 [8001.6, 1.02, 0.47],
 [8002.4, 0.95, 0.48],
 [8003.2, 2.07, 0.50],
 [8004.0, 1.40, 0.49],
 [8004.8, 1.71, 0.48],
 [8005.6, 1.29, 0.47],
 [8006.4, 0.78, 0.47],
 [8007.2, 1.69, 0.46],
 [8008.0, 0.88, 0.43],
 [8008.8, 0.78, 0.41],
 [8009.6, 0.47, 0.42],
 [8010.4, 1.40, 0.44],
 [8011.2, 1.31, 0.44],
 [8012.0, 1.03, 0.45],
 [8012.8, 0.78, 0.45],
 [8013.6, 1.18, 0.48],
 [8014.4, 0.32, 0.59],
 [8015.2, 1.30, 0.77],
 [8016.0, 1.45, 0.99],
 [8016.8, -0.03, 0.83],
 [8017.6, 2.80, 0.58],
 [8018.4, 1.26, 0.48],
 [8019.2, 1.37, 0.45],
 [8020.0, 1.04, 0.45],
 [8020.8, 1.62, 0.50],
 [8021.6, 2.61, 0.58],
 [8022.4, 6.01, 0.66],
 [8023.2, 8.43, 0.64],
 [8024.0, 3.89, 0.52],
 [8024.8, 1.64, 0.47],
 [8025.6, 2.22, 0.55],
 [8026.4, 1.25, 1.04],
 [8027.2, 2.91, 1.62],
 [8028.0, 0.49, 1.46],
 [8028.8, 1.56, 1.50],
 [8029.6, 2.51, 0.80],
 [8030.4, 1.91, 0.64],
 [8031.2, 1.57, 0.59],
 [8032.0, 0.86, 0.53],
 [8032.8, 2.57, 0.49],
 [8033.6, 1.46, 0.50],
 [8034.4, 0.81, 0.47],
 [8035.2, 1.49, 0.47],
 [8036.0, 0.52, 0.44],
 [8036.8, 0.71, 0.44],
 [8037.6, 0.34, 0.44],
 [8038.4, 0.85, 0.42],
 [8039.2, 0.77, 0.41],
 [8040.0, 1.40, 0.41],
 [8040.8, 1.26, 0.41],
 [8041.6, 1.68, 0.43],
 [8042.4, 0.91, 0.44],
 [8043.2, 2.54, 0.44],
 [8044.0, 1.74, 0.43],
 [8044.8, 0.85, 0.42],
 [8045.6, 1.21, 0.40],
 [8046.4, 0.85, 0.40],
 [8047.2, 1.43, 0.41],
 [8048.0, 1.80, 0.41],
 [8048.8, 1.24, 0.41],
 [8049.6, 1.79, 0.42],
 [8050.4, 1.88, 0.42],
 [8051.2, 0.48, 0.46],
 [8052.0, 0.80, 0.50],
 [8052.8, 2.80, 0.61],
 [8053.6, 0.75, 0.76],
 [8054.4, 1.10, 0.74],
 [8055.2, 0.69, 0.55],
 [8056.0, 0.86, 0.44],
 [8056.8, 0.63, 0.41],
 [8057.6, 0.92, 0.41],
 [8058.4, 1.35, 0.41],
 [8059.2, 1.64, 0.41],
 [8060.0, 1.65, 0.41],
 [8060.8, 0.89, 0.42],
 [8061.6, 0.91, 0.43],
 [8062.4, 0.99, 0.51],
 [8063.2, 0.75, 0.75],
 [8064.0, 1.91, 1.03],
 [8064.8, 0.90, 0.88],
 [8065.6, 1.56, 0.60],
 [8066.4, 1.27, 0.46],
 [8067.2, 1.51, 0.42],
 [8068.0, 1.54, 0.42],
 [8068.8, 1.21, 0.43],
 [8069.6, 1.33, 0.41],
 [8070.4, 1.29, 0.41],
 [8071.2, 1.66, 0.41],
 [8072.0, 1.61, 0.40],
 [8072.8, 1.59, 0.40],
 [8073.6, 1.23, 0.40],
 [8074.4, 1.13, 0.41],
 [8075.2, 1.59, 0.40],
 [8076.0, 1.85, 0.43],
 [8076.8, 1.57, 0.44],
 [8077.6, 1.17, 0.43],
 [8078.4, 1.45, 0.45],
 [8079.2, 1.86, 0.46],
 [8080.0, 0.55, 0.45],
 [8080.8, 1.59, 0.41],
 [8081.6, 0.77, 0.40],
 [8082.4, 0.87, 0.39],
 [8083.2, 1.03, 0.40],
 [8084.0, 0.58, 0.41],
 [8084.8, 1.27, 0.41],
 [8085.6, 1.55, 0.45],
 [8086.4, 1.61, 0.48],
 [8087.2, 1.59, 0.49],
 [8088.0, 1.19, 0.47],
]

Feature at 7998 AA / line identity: Halpha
